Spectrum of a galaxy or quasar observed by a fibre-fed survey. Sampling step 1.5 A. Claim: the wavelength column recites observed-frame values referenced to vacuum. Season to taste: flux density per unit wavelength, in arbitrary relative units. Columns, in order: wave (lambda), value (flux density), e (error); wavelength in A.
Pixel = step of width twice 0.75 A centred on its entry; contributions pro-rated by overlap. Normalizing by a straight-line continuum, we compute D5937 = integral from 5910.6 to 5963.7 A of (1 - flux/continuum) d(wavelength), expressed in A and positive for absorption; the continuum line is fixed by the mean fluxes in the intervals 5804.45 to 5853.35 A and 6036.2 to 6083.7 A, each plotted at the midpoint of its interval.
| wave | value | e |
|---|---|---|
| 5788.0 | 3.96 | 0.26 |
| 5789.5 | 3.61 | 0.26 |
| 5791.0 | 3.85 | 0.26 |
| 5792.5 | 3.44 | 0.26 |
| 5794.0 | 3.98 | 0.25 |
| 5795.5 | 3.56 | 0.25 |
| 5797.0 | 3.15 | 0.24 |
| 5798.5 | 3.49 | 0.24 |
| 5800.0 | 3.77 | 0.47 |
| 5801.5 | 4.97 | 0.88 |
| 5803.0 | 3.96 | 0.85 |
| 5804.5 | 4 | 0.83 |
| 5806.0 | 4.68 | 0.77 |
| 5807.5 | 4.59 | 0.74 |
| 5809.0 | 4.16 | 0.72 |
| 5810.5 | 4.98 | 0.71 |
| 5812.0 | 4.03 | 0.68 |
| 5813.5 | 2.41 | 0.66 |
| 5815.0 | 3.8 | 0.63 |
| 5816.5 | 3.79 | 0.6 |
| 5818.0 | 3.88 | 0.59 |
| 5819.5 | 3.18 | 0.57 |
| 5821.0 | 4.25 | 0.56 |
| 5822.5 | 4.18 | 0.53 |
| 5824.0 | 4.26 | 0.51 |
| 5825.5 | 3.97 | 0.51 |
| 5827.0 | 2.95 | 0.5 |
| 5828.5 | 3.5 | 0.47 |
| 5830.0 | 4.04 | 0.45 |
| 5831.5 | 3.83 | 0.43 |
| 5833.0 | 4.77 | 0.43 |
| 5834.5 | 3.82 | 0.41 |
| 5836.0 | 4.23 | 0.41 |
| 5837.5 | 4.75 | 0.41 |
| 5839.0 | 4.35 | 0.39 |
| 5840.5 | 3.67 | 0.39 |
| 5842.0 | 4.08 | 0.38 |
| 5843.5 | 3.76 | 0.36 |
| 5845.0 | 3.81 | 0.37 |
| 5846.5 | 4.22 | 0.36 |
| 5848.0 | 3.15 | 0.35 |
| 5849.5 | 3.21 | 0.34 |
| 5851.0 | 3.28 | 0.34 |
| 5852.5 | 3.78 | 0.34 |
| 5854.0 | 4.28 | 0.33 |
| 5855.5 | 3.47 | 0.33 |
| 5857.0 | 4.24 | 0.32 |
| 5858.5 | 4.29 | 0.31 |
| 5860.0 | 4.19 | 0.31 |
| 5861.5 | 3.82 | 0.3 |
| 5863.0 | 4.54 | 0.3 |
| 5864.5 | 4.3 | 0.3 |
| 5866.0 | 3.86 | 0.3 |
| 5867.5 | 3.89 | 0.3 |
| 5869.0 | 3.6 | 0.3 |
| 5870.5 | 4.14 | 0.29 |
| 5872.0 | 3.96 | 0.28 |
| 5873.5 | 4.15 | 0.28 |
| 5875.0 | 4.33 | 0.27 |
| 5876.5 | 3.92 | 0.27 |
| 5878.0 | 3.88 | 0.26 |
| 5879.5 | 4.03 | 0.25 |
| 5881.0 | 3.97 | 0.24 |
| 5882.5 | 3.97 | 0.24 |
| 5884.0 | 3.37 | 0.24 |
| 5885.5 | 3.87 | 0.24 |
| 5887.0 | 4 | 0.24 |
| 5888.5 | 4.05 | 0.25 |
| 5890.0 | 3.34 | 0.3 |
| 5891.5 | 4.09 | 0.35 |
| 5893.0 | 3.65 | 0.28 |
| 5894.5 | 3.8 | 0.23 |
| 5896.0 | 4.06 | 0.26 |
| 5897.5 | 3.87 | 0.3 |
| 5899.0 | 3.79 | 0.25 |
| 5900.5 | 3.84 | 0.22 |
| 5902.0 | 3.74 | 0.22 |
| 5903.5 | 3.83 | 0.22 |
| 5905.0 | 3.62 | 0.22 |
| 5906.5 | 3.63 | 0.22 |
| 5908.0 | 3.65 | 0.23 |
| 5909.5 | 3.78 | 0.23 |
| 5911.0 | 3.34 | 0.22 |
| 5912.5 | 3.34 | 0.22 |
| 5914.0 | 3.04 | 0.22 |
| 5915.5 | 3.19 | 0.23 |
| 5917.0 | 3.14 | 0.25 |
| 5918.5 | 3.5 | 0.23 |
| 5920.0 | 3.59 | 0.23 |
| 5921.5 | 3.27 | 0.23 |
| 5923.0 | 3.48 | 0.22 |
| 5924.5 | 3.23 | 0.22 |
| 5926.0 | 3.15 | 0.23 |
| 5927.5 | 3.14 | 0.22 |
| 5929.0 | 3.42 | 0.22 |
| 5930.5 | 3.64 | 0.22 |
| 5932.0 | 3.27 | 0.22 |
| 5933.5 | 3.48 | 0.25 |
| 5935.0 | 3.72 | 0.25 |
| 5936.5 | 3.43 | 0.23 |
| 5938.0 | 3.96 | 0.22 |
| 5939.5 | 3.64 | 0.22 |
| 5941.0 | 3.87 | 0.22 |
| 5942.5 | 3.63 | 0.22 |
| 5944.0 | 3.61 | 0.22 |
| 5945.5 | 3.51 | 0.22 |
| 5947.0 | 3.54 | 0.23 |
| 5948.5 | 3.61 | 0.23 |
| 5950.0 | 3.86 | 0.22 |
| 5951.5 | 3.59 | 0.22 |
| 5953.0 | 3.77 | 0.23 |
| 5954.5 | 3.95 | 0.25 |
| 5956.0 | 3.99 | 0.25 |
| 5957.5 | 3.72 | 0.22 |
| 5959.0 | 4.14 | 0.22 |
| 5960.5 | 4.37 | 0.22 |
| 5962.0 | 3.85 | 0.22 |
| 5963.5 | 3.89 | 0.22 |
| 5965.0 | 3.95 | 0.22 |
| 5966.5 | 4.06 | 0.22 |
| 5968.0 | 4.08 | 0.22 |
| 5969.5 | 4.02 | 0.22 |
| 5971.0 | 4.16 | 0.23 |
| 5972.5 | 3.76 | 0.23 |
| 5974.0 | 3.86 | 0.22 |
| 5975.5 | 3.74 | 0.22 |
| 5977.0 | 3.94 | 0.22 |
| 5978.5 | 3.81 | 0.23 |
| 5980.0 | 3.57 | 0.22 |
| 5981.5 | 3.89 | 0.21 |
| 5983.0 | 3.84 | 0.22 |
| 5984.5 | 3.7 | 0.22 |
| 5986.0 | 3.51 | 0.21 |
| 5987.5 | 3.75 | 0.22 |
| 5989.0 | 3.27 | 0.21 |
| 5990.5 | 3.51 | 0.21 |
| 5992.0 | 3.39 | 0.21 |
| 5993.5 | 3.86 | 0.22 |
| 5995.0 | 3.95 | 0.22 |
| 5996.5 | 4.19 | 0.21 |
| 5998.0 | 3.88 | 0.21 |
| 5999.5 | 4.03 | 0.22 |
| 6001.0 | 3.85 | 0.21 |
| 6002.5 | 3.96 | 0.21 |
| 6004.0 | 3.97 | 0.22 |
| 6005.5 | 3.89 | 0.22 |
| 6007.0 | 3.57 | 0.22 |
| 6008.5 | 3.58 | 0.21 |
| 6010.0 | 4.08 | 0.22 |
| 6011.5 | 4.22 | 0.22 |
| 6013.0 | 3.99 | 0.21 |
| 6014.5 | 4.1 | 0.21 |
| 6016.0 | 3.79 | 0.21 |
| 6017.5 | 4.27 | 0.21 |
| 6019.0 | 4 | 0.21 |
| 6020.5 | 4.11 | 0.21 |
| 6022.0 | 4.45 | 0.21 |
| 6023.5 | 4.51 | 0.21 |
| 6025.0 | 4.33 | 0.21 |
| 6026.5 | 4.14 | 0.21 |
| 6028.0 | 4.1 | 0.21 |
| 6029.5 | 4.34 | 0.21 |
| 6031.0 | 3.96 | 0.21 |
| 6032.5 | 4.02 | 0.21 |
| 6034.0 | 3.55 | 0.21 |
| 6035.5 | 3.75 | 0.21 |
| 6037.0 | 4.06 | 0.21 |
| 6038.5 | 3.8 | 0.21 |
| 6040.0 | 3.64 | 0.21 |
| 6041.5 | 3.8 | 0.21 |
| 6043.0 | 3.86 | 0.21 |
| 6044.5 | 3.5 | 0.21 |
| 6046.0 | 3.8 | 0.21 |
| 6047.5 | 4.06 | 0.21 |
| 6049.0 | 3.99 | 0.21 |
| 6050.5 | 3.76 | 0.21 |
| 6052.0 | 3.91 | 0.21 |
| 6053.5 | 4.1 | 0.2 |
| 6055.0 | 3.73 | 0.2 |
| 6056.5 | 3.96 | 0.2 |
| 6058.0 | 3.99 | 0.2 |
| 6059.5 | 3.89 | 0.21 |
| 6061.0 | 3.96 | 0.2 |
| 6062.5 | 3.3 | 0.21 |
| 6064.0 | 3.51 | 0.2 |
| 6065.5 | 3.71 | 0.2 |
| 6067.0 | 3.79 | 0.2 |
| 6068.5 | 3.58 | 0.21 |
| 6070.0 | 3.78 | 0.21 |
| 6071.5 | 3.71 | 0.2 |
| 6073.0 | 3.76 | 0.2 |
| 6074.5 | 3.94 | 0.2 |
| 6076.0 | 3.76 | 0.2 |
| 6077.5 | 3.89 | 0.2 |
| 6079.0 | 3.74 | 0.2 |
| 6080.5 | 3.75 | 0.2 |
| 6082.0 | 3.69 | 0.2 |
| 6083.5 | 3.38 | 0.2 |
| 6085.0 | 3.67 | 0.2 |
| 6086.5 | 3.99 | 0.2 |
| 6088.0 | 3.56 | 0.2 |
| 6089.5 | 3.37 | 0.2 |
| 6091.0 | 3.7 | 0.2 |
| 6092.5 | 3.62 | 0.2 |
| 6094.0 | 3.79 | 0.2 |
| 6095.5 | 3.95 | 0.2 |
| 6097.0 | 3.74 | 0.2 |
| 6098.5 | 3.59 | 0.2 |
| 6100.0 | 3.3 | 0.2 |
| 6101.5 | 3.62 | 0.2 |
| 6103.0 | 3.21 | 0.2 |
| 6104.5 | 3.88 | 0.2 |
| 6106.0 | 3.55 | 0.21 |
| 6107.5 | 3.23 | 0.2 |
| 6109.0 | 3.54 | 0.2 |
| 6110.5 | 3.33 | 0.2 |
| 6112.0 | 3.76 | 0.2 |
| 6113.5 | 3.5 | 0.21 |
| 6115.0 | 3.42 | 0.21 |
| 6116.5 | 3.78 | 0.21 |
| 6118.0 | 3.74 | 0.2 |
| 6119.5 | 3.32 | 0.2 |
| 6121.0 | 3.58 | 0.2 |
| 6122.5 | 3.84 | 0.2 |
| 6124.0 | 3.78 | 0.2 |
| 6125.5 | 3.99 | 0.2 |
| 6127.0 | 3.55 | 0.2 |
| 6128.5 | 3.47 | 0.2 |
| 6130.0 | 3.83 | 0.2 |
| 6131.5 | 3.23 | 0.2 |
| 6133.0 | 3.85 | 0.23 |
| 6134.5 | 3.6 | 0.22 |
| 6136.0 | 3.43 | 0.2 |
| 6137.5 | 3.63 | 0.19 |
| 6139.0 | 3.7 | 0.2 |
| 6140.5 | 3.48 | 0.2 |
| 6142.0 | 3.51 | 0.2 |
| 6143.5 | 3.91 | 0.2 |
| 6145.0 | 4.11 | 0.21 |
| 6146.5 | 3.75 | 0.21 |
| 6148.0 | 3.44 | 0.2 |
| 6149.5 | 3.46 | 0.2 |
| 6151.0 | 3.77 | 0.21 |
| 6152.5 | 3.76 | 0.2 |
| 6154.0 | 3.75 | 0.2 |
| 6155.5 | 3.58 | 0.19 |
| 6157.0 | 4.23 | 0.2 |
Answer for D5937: 3.9 A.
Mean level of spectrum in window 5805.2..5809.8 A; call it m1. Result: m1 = 4.48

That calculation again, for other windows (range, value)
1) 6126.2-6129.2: 3.52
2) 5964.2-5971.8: 4.05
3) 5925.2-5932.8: 3.32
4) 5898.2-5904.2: 3.8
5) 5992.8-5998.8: 3.97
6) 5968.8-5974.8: 3.95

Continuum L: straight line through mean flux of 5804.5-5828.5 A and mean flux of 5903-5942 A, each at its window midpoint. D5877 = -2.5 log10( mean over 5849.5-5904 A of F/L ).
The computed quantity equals -0.070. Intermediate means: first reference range 3.93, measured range 3.91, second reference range 3.47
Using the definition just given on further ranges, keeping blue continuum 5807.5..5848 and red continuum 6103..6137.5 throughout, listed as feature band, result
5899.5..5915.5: 0.08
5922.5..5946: 0.09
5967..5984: -0.03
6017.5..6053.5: -0.08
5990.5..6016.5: -0.04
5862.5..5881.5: -0.04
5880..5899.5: 0.01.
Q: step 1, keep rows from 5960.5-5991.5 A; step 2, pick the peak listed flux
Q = 4.37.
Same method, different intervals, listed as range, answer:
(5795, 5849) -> 4.98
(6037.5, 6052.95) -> 4.06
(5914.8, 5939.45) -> 3.96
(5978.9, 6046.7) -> 4.51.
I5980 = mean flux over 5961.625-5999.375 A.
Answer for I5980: 3.82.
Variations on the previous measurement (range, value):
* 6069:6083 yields 3.77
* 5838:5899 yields 3.91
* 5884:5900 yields 3.83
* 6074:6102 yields 3.69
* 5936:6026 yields 3.87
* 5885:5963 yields 3.65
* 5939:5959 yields 3.73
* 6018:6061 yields 3.97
